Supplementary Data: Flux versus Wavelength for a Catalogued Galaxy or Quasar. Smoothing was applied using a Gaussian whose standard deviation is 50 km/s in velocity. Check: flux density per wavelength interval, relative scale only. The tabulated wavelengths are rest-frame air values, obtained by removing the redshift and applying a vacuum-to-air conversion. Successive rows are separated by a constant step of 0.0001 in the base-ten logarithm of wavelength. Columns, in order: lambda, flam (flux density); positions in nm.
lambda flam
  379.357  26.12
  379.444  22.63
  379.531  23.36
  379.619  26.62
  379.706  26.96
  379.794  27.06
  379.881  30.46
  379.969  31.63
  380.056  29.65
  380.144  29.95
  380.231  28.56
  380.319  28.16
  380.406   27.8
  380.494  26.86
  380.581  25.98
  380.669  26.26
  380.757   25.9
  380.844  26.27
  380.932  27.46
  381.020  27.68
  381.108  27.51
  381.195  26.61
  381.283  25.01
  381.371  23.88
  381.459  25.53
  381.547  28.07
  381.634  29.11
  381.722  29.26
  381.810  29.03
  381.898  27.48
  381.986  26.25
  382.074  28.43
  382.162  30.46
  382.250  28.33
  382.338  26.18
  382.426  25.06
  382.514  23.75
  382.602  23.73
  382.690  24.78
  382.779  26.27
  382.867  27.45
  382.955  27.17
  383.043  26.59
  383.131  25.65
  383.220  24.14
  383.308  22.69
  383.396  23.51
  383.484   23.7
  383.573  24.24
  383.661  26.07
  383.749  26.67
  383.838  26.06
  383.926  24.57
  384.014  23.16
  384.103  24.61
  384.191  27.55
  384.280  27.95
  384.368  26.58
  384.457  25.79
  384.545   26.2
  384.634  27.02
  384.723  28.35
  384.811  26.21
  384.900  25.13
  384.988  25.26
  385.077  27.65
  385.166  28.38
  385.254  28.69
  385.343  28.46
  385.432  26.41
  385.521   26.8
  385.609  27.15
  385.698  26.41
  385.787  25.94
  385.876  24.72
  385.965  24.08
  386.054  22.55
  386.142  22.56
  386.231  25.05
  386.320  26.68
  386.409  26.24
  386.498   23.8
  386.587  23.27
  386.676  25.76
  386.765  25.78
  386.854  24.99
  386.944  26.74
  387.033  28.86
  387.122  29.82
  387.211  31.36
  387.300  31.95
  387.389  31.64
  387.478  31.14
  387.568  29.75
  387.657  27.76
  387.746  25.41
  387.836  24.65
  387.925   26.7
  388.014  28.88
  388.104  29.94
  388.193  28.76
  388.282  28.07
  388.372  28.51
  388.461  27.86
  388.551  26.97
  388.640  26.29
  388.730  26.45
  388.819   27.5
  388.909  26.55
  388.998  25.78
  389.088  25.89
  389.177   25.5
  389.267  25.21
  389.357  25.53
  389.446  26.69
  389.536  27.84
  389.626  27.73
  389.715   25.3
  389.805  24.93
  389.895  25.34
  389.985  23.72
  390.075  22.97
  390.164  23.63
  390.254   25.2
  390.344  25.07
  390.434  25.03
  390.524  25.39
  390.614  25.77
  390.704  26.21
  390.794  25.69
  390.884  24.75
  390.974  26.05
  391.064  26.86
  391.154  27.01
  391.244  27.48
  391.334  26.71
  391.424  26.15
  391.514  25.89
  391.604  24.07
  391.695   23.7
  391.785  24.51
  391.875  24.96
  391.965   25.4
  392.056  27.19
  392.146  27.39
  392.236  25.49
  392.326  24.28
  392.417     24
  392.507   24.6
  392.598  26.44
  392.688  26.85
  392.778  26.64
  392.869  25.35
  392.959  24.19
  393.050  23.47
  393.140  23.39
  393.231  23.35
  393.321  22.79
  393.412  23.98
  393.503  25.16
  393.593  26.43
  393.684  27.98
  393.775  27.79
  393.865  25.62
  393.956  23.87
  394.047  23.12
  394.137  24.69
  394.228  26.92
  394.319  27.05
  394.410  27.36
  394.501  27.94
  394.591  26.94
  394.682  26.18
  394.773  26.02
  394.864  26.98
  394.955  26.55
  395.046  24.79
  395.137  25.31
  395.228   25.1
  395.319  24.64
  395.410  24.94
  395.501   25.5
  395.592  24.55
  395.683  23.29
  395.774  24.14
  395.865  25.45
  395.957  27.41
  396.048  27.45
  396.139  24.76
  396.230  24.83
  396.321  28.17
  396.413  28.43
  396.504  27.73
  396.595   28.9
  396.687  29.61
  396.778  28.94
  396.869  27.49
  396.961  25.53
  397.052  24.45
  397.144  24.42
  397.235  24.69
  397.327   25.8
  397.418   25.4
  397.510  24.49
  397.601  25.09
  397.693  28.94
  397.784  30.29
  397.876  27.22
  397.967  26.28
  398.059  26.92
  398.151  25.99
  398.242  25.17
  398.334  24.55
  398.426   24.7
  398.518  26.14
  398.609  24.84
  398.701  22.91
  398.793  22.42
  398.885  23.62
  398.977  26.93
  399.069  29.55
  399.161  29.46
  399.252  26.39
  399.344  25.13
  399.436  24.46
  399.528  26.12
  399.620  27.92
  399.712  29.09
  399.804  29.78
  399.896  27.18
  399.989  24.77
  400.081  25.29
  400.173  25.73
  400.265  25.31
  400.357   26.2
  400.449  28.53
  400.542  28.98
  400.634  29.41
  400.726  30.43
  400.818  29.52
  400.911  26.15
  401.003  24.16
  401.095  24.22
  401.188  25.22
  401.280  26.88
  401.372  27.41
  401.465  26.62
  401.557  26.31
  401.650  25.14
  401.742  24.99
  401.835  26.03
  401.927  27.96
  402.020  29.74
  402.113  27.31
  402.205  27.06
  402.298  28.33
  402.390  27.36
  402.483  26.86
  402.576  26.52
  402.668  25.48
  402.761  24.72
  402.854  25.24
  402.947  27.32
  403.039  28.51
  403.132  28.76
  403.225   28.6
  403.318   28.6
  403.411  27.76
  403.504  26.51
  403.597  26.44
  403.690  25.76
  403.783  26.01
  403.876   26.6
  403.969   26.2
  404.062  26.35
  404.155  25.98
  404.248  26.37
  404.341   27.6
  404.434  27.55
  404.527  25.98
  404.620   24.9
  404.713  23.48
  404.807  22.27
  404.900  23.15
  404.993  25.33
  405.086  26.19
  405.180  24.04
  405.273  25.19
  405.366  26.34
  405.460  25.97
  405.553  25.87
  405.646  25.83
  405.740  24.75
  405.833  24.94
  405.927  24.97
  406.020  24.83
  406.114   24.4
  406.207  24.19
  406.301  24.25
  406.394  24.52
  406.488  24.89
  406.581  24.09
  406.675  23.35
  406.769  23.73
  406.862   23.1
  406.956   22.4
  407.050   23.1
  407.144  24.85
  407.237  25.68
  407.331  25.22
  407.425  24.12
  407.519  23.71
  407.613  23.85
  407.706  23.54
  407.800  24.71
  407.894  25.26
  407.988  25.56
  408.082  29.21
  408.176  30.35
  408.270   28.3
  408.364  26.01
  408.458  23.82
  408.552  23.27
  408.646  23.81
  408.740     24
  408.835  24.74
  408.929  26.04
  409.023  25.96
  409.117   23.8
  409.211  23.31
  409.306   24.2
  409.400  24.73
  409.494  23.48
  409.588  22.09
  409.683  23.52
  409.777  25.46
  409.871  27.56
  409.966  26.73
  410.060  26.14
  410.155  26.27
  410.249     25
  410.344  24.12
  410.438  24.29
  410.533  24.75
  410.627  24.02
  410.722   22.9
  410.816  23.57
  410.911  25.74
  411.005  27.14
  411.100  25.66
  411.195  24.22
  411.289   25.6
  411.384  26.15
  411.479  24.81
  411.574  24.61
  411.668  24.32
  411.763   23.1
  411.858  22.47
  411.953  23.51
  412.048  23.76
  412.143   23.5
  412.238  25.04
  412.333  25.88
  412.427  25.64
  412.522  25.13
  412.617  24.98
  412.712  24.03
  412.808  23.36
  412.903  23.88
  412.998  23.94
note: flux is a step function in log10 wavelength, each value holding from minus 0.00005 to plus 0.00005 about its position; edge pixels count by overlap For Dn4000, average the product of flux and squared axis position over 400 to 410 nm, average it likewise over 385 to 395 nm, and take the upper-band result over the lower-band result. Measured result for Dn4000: 1.1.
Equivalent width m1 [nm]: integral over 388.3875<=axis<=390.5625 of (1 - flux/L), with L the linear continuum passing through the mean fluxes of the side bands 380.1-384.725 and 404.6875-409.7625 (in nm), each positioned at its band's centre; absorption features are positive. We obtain 0.010 nm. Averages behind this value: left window 26.4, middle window 25.8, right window 24.7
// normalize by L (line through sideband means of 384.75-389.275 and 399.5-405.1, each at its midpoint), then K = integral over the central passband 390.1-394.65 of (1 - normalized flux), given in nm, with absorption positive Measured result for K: 0.22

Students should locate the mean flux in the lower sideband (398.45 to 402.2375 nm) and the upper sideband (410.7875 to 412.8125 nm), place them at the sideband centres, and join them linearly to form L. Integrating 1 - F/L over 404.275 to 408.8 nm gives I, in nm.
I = 0.11 nm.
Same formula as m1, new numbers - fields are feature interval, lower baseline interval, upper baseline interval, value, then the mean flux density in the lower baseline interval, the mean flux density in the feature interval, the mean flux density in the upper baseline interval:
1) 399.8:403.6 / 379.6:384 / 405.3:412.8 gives -0.25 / 26.7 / 27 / 24.8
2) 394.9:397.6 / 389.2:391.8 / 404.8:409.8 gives -0.07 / 25.5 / 25.9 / 24.7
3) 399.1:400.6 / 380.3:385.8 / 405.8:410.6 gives -0.10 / 26.4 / 26.9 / 24.8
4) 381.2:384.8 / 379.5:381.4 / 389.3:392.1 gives 0.09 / 27.3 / 26.2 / 25.6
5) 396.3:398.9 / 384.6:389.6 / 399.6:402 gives 0.07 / 26.9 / 26.2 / 26.9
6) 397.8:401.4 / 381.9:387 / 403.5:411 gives -0.17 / 25.9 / 26.5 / 25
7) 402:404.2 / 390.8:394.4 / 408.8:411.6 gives -0.16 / 25.4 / 27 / 24.9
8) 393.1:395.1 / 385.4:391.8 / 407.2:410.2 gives 0.03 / 26.4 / 25.7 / 25.1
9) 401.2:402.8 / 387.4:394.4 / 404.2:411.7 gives -0.09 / 26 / 26.7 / 24.9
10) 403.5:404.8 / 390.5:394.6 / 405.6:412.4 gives -0.05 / 25.6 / 26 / 24.7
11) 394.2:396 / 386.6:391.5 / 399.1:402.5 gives 0.07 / 26.8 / 25.8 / 27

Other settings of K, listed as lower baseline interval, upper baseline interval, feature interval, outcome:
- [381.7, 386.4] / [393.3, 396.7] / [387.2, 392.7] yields -0.082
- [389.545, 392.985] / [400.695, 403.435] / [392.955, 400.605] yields 0.059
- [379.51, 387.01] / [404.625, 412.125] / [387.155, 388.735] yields -0.147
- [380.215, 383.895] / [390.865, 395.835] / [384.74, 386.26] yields 0.006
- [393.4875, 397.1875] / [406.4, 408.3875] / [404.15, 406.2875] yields 0.000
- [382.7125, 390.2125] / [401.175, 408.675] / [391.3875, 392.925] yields 0.043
